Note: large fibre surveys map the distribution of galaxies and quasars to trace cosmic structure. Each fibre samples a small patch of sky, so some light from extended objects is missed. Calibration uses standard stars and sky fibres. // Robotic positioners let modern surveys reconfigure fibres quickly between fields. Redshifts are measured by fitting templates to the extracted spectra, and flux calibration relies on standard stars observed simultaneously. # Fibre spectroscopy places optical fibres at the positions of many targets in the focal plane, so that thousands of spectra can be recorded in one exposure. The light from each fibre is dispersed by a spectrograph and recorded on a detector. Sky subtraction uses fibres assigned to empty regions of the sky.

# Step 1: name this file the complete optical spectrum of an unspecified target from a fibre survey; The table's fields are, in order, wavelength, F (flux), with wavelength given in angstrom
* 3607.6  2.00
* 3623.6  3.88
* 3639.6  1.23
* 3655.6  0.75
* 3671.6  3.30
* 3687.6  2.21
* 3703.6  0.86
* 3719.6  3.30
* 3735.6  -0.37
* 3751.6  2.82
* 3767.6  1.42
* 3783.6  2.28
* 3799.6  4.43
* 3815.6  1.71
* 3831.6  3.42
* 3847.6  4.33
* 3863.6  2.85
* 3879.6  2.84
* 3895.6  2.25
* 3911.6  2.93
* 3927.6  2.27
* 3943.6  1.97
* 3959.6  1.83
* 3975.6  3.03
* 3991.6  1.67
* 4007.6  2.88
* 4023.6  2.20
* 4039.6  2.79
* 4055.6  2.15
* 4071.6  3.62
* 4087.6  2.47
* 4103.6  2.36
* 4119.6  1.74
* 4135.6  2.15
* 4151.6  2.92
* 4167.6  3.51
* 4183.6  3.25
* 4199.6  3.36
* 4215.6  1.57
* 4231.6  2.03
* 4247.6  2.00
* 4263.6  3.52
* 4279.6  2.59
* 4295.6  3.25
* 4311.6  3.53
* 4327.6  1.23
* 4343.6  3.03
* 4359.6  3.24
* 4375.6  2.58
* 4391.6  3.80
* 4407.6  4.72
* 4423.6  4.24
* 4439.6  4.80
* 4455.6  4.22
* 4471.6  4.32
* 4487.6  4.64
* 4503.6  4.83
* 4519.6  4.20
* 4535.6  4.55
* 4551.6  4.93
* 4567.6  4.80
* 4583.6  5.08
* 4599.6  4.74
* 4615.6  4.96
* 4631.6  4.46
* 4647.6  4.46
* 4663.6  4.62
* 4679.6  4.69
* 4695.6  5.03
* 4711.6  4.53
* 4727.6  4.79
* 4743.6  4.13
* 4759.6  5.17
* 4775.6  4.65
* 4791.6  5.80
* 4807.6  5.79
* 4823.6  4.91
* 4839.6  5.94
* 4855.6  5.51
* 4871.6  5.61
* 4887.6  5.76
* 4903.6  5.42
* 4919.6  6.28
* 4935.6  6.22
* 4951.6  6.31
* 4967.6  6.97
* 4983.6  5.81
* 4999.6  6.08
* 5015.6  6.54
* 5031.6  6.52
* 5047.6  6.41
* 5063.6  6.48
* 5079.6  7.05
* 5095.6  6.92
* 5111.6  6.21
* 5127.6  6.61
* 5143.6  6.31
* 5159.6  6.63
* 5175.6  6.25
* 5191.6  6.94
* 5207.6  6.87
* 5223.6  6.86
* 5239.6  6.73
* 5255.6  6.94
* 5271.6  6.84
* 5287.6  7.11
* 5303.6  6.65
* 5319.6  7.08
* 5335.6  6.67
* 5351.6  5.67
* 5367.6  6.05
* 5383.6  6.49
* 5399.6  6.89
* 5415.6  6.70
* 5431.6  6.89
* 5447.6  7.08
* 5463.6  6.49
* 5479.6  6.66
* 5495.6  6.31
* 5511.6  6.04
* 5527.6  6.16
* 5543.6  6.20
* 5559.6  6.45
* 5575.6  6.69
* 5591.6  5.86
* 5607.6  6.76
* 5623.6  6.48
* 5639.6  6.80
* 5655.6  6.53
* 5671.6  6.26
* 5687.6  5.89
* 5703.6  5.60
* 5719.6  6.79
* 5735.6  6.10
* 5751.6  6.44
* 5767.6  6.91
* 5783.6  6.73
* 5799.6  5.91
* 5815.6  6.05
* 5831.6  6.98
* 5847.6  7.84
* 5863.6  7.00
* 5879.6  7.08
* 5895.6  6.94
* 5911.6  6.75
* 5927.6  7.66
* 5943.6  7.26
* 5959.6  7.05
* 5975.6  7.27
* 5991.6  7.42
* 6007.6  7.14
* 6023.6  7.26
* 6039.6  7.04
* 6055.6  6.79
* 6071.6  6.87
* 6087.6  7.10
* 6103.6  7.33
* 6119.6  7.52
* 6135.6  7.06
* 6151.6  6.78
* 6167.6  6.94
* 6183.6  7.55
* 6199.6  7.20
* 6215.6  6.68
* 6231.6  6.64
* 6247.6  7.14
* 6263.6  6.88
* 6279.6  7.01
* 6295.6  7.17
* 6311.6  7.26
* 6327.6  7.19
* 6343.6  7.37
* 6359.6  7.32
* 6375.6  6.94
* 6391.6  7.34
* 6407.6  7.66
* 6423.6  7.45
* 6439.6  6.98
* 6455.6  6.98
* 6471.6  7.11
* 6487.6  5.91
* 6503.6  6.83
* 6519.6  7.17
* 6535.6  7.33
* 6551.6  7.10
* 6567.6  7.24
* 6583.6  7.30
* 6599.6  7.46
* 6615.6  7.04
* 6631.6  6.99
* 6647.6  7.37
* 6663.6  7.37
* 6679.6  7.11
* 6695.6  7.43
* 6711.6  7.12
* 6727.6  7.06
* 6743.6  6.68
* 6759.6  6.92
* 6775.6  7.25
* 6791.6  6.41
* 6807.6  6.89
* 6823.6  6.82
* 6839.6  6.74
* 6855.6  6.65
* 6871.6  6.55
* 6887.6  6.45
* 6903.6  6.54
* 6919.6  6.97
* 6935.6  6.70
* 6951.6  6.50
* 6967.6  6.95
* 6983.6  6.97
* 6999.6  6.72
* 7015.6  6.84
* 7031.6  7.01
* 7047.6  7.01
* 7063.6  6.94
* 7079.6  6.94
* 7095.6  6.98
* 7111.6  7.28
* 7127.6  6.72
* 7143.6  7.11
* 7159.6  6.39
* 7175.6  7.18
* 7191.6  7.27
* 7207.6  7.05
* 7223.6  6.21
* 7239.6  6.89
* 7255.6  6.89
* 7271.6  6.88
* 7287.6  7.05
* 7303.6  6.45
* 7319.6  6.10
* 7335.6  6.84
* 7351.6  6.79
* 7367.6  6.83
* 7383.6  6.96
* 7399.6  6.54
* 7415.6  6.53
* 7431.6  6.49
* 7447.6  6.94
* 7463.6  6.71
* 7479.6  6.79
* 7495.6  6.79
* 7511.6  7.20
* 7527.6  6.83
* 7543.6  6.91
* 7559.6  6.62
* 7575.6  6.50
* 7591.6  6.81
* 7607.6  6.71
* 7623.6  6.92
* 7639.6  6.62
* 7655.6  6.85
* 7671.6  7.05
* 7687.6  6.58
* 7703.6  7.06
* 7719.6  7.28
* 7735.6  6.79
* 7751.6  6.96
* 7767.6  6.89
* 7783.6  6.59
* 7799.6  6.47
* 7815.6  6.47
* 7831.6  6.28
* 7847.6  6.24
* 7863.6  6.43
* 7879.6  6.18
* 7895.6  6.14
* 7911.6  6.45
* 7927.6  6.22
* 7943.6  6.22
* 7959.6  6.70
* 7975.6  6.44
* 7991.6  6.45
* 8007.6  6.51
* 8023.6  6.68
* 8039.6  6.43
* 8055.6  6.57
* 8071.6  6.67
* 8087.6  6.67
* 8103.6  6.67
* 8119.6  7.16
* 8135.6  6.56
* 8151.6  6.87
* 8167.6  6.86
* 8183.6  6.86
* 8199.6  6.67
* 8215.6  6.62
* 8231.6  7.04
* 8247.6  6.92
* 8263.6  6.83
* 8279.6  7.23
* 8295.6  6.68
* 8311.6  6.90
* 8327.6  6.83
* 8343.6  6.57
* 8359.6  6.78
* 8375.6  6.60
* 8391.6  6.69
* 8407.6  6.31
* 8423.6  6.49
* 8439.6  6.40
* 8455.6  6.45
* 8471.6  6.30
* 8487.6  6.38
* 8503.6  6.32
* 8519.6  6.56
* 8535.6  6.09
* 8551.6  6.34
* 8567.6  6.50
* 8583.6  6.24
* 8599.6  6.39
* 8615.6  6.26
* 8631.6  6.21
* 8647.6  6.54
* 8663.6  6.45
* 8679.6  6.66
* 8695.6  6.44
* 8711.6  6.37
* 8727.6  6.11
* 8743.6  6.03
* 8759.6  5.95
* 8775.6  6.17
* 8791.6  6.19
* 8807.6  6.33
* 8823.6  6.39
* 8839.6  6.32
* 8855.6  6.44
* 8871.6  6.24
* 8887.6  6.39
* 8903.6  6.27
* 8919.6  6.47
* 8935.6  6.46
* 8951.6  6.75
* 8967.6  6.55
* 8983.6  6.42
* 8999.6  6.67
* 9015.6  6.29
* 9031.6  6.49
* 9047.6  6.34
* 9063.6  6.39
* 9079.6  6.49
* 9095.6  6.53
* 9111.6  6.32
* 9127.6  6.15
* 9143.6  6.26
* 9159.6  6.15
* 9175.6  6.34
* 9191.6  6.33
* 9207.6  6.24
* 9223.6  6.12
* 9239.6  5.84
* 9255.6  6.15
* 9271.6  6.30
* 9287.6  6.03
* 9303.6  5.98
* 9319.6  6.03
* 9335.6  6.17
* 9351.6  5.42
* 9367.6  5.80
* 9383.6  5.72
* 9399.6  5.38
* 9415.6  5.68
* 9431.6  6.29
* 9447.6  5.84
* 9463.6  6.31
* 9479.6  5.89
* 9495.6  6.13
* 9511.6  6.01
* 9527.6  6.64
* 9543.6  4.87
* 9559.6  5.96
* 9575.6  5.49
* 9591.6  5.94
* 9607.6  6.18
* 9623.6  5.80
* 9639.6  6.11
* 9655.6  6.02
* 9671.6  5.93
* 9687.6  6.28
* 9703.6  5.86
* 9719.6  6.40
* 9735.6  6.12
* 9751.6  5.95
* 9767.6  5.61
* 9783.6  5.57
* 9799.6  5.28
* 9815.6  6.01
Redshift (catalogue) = 0.101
